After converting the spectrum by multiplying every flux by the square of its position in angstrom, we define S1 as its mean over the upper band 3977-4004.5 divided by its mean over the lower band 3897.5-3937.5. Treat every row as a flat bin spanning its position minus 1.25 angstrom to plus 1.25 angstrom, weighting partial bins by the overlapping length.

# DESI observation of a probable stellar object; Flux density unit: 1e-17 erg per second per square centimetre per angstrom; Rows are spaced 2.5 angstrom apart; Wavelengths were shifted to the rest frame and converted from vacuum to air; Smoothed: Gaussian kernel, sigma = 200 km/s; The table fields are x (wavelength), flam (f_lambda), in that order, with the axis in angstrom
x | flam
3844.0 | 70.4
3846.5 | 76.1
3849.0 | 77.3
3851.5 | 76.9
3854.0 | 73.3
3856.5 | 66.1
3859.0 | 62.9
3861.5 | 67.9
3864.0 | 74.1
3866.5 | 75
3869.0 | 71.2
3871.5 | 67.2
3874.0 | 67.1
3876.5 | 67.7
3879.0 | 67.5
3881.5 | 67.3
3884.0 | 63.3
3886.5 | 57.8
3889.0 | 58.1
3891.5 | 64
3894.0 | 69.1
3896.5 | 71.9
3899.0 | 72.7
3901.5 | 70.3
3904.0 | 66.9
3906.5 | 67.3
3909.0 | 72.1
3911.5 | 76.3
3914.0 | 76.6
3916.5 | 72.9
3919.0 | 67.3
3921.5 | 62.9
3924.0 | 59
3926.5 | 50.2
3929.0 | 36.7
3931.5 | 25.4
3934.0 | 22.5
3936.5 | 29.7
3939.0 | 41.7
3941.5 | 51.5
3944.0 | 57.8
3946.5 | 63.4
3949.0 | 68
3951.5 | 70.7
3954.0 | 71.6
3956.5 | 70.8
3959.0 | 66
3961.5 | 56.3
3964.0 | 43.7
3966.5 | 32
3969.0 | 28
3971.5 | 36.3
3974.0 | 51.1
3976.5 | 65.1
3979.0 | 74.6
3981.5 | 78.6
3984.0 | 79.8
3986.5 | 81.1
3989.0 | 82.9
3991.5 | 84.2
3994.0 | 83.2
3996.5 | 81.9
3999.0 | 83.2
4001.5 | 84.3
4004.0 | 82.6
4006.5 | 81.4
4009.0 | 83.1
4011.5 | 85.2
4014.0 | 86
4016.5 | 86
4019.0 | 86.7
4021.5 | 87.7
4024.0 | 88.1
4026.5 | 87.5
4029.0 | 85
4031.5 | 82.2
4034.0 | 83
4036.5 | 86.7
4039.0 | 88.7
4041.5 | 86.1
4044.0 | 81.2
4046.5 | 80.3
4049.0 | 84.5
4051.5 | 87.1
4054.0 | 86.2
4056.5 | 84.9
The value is 1.44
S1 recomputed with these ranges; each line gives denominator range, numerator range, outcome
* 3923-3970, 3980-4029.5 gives 1.73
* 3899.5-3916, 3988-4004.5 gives 1.21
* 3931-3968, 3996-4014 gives 1.65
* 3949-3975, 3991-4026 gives 1.62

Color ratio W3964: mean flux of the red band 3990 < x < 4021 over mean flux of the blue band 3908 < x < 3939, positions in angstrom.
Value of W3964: 1.57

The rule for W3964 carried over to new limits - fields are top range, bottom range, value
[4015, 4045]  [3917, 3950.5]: 1.73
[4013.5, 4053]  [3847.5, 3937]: 1.33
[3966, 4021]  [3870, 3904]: 1.12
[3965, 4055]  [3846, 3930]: 1.16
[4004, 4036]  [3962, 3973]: 2.31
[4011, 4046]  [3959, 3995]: 1.37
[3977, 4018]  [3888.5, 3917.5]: 1.17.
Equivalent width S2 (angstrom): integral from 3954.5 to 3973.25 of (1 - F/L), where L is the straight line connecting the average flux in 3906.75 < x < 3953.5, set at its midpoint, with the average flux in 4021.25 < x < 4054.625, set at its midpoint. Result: 4.7 angstrom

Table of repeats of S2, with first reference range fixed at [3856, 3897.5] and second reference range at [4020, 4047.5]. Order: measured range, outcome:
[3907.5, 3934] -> 5.00 angstrom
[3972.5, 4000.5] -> 1.12 angstrom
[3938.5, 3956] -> 3.09 angstrom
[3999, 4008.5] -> -0.13 angstrom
